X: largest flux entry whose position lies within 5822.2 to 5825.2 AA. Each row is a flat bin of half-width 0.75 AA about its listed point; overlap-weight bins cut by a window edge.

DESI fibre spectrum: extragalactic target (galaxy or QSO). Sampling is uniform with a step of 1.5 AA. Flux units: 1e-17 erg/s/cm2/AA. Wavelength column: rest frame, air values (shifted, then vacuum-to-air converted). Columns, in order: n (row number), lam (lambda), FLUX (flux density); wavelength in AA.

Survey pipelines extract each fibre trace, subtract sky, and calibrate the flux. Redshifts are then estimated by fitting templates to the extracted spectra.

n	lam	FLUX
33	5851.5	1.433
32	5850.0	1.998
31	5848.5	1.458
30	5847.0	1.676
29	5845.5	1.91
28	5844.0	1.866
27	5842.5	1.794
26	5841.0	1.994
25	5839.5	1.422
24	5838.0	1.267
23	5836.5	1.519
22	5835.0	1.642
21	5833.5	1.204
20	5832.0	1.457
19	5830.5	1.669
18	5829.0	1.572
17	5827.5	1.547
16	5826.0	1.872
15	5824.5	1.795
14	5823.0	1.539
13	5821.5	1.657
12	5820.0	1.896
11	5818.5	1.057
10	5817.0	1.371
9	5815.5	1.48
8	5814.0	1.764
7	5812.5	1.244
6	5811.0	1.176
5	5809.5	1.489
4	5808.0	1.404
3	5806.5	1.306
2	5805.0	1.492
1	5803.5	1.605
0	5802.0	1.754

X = 1.795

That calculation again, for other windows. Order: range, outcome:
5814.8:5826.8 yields 1.896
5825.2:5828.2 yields 1.872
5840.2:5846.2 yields 1.994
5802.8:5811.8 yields 1.605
